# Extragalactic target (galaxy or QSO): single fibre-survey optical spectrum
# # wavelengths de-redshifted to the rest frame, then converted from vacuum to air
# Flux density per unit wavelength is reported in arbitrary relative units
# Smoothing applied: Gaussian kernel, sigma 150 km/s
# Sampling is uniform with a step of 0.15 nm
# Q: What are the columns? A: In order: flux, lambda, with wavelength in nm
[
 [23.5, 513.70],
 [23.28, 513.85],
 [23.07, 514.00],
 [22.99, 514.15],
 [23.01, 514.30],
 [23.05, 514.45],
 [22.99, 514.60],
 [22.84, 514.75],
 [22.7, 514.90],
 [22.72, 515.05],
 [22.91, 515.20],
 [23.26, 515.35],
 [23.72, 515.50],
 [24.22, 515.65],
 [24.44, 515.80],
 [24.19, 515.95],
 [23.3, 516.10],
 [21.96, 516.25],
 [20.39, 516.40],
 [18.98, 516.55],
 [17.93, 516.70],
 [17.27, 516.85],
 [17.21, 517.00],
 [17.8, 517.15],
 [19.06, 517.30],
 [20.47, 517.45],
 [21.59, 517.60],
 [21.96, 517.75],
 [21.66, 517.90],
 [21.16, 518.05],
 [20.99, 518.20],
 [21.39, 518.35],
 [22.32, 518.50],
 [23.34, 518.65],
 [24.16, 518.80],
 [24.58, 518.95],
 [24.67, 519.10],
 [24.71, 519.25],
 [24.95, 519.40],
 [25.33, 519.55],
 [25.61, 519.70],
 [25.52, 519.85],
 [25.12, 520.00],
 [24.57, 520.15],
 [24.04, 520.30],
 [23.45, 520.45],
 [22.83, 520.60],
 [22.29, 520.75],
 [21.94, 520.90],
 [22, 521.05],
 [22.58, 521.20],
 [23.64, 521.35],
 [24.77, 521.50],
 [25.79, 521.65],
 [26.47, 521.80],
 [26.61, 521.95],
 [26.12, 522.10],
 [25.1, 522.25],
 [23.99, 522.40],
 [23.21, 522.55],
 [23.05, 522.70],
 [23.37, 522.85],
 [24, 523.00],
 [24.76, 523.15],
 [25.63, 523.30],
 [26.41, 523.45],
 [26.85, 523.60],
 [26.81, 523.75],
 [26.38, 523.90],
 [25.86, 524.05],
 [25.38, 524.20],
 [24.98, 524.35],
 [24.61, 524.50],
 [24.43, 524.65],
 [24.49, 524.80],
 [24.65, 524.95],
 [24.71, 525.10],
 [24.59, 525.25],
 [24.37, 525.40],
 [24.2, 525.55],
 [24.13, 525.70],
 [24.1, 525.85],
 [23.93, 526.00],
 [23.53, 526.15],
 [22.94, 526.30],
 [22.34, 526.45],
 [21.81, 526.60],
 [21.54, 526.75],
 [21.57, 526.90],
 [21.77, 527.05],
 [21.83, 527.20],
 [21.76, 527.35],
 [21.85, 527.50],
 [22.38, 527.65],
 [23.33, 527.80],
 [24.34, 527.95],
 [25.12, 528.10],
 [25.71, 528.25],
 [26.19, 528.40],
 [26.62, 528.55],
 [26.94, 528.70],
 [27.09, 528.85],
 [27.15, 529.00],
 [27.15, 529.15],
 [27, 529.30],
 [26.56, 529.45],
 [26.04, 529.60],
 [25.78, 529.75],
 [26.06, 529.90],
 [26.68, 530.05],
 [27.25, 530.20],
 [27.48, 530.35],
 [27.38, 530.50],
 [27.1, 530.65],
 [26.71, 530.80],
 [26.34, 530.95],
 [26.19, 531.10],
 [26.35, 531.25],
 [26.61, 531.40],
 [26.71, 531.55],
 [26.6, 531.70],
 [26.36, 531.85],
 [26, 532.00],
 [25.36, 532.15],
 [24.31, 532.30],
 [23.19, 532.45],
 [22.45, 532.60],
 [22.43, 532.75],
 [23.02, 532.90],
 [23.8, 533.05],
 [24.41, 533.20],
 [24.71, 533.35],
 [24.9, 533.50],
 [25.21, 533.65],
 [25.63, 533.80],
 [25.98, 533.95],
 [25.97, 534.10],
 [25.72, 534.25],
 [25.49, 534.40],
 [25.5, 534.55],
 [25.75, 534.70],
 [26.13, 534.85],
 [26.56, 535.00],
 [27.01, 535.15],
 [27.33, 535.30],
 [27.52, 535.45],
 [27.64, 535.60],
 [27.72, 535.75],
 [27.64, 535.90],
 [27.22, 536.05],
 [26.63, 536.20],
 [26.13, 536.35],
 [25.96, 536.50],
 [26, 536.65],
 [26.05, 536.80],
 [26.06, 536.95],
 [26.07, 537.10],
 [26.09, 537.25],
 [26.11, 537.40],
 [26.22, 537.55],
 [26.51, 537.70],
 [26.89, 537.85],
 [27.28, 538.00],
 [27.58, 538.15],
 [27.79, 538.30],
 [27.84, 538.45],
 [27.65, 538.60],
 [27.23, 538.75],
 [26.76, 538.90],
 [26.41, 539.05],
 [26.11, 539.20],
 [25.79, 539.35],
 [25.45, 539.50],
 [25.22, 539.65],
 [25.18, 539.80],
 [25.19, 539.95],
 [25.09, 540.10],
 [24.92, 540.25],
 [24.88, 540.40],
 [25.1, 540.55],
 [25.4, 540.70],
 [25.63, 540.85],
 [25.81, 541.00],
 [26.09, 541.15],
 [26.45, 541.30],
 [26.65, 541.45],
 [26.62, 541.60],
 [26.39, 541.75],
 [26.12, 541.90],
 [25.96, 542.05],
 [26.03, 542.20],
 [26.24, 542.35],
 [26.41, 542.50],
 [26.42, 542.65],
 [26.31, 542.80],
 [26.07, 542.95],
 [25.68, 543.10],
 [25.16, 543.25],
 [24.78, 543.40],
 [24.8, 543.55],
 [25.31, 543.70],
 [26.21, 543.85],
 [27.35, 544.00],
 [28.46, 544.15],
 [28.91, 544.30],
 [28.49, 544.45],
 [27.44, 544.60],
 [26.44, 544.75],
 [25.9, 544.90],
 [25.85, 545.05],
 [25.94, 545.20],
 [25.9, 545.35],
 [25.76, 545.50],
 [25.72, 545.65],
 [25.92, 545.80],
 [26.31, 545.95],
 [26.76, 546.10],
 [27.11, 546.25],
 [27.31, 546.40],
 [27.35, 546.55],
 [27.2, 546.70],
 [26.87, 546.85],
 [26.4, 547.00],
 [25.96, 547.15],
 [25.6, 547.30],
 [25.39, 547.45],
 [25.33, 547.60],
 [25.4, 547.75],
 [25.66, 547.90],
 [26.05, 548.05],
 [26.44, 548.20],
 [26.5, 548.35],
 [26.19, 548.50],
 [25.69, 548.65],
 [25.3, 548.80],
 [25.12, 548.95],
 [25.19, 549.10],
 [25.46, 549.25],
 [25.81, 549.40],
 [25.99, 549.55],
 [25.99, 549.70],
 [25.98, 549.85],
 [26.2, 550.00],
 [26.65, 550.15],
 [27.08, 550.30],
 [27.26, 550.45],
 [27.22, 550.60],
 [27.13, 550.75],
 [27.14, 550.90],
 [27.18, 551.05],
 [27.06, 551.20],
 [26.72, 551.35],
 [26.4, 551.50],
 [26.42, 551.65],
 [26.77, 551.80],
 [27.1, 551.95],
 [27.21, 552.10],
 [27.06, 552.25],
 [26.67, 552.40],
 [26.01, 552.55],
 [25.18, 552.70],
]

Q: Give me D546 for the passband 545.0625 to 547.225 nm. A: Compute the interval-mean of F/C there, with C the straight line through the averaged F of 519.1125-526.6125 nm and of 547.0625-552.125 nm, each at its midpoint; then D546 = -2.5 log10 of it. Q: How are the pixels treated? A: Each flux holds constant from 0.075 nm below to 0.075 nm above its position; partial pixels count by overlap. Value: -0.018 mag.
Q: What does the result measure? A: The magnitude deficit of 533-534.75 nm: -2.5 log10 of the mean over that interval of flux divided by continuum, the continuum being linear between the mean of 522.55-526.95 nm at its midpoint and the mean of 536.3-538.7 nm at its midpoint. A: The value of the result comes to 0.03 mag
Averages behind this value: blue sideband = 24.3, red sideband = 26.7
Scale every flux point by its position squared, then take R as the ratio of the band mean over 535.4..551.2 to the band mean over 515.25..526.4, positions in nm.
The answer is 1.22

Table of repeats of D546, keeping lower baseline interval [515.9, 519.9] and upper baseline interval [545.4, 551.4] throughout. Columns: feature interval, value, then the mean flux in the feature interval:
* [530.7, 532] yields -0.11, 26.5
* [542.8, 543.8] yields 0.01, 25.4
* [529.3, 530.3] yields -0.12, 26.5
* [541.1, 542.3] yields -0.04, 26.3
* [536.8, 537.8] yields -0.06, 26.2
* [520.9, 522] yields -0.09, 24.3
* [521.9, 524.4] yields -0.12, 25.2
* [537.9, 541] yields -0.05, 26.1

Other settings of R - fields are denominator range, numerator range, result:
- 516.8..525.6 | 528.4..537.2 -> 1.15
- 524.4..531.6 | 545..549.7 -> 1.12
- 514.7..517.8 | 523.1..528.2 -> 1.17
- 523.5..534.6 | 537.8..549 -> 1.11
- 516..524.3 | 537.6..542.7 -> 1.21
